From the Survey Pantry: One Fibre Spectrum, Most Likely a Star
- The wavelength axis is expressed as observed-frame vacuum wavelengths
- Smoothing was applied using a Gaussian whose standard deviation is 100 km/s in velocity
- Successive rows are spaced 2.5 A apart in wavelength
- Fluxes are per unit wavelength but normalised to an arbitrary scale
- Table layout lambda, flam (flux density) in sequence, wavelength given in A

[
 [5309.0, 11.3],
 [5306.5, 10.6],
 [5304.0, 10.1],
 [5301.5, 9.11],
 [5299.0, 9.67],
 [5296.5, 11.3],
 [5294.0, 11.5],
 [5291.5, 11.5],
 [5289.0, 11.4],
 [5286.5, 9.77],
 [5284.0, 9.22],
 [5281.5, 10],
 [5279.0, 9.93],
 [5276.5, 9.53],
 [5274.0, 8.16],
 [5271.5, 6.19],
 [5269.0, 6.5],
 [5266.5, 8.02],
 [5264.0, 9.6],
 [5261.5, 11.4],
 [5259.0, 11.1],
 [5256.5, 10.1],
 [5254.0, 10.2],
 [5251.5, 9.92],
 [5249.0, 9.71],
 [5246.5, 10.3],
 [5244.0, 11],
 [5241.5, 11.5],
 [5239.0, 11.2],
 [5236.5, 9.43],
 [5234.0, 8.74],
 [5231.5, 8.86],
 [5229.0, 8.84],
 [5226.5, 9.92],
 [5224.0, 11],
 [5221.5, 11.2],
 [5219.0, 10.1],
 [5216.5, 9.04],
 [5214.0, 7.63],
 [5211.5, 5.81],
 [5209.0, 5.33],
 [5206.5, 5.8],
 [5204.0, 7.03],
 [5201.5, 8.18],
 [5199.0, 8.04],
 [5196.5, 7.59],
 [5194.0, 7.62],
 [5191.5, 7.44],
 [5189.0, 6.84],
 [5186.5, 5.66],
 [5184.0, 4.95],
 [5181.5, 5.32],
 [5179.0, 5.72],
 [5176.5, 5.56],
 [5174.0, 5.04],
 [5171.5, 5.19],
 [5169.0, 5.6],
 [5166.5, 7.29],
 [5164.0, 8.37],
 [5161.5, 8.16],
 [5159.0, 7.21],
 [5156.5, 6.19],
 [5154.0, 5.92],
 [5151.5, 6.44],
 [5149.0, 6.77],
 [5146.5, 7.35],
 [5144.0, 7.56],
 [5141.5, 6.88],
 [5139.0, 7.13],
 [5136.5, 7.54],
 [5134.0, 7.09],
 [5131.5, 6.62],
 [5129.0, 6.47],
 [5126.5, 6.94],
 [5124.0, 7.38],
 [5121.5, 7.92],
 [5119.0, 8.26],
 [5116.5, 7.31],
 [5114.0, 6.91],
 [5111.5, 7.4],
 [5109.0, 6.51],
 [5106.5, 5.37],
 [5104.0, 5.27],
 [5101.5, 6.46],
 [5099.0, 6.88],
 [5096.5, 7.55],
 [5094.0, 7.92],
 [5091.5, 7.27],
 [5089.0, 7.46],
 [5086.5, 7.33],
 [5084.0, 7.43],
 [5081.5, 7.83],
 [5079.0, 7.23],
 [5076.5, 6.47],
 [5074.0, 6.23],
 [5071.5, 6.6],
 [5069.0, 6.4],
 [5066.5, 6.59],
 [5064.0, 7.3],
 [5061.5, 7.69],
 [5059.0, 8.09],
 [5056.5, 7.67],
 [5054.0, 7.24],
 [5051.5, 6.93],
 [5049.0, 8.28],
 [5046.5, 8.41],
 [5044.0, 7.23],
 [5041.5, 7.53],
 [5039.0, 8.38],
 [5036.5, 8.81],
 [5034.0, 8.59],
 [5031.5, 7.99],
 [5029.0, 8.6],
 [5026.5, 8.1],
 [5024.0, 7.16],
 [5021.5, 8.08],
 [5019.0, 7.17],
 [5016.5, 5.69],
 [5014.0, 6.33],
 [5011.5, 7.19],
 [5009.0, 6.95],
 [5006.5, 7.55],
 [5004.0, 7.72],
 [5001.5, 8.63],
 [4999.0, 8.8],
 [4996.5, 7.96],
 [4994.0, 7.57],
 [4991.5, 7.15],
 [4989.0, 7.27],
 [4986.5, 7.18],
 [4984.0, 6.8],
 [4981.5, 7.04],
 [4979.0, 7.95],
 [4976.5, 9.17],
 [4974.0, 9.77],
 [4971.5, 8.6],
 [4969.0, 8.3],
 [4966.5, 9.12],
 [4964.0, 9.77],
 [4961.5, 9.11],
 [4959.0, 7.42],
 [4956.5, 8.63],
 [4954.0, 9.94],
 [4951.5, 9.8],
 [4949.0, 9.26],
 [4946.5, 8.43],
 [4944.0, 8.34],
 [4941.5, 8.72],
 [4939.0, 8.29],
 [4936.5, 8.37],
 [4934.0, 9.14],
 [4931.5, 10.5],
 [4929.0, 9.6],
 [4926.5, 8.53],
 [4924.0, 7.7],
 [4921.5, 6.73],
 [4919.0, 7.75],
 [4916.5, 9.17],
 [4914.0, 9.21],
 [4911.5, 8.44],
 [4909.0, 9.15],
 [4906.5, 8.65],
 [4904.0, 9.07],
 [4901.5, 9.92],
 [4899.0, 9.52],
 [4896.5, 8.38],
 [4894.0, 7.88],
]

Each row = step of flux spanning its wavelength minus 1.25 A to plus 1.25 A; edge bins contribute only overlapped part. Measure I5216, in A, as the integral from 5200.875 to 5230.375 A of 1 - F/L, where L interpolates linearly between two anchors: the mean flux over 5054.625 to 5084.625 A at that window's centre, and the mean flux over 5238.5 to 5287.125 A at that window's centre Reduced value 2.33 A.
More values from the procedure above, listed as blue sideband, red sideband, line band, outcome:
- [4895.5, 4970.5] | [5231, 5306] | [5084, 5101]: 3.6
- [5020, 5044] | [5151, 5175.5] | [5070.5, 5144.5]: 1.5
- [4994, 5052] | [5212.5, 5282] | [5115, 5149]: 5.5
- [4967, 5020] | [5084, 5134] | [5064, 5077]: 1.3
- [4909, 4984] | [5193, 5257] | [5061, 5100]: 7.6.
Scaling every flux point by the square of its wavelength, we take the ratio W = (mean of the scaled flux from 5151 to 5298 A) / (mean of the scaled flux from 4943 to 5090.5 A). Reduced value 1.17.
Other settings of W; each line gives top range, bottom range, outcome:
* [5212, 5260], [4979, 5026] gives 1.47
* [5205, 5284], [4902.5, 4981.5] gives 1.18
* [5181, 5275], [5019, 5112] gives 1.25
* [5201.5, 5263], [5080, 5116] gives 1.41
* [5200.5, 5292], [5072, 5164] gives 1.38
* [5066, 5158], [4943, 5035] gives 0.90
